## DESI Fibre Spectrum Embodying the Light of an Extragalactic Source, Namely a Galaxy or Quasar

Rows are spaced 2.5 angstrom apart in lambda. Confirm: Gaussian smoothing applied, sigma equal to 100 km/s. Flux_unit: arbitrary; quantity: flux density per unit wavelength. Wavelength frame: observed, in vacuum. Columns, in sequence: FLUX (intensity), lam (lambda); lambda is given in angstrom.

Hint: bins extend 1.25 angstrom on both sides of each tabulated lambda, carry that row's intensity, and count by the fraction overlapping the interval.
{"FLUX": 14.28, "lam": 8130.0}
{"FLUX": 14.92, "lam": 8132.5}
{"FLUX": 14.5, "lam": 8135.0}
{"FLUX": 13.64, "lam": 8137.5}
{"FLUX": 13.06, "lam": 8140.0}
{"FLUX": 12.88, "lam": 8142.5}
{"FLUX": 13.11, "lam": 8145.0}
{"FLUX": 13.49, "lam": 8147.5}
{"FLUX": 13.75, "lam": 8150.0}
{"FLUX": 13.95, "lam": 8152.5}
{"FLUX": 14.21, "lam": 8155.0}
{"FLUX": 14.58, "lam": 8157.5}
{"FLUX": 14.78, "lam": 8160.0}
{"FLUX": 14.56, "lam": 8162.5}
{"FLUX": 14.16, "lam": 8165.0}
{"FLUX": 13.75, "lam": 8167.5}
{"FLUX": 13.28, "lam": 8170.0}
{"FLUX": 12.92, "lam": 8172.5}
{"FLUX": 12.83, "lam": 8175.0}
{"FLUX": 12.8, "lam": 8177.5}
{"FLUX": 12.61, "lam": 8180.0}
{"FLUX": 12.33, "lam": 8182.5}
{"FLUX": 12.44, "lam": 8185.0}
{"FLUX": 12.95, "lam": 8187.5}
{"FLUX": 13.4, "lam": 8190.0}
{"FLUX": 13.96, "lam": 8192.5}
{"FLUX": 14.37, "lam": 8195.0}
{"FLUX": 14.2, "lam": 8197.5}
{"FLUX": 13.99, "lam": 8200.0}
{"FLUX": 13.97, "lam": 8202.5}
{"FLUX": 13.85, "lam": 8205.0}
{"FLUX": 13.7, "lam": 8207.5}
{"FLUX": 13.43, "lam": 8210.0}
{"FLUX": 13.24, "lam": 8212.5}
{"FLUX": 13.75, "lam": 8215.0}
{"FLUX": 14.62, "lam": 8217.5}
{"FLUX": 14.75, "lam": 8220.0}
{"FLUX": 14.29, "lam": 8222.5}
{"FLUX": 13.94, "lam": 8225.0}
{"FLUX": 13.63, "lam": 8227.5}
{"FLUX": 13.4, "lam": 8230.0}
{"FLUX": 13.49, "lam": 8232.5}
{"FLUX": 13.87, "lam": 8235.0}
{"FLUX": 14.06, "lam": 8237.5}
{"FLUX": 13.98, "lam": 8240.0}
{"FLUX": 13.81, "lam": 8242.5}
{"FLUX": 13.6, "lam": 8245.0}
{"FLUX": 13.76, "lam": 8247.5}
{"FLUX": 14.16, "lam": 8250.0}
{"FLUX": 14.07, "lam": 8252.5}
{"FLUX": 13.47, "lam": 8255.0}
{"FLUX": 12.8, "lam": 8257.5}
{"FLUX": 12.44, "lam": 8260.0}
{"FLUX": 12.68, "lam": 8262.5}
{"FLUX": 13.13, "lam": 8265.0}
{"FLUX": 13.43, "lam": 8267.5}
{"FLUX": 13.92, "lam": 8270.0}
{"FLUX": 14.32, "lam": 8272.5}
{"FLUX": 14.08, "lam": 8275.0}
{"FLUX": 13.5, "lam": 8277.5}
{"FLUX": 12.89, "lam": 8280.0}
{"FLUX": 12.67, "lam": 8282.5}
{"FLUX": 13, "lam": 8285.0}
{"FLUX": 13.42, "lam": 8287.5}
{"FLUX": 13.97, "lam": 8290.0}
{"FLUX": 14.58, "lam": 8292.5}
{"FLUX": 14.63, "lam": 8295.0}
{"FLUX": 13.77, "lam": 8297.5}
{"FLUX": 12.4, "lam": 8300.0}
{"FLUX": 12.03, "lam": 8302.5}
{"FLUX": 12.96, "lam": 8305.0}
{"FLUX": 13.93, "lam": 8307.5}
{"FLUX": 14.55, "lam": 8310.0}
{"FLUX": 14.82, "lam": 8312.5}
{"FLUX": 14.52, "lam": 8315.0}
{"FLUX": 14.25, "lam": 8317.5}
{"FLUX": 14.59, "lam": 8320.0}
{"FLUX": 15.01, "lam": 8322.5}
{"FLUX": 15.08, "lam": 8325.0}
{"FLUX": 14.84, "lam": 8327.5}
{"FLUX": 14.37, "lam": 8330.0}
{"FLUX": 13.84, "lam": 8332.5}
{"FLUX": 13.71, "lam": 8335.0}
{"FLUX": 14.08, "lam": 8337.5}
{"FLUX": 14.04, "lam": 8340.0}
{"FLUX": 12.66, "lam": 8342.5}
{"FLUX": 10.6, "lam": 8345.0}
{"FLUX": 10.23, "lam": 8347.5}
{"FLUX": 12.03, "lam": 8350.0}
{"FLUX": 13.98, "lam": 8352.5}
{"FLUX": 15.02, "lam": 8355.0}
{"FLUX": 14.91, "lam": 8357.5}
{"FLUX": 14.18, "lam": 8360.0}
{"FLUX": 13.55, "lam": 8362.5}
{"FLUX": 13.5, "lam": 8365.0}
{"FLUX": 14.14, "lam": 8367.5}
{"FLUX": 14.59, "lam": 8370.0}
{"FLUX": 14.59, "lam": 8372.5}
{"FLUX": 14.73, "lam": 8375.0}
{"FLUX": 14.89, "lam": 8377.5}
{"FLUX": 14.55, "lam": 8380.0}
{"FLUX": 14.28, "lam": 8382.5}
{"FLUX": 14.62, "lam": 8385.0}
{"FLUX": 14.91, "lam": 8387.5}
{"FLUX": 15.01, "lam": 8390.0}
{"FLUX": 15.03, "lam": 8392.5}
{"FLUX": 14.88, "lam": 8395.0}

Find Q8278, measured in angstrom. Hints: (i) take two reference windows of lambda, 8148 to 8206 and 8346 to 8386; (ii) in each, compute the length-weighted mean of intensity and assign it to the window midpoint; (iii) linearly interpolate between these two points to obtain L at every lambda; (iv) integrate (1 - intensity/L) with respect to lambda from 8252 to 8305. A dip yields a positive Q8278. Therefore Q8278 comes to 1.7 angstrom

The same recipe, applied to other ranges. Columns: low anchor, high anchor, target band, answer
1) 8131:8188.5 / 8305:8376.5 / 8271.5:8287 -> 0.5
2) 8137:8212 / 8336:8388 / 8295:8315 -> 0.1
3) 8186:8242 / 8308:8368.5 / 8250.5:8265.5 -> 0.8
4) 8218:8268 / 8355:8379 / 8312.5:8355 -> 1.5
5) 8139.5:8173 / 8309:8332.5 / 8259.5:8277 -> 1.1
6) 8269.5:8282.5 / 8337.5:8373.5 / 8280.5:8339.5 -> -1.7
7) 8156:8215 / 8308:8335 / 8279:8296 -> 0.8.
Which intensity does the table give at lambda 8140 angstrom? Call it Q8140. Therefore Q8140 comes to 13.06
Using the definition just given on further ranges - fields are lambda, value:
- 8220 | 14.75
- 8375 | 14.73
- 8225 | 13.94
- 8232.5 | 13.49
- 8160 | 14.78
